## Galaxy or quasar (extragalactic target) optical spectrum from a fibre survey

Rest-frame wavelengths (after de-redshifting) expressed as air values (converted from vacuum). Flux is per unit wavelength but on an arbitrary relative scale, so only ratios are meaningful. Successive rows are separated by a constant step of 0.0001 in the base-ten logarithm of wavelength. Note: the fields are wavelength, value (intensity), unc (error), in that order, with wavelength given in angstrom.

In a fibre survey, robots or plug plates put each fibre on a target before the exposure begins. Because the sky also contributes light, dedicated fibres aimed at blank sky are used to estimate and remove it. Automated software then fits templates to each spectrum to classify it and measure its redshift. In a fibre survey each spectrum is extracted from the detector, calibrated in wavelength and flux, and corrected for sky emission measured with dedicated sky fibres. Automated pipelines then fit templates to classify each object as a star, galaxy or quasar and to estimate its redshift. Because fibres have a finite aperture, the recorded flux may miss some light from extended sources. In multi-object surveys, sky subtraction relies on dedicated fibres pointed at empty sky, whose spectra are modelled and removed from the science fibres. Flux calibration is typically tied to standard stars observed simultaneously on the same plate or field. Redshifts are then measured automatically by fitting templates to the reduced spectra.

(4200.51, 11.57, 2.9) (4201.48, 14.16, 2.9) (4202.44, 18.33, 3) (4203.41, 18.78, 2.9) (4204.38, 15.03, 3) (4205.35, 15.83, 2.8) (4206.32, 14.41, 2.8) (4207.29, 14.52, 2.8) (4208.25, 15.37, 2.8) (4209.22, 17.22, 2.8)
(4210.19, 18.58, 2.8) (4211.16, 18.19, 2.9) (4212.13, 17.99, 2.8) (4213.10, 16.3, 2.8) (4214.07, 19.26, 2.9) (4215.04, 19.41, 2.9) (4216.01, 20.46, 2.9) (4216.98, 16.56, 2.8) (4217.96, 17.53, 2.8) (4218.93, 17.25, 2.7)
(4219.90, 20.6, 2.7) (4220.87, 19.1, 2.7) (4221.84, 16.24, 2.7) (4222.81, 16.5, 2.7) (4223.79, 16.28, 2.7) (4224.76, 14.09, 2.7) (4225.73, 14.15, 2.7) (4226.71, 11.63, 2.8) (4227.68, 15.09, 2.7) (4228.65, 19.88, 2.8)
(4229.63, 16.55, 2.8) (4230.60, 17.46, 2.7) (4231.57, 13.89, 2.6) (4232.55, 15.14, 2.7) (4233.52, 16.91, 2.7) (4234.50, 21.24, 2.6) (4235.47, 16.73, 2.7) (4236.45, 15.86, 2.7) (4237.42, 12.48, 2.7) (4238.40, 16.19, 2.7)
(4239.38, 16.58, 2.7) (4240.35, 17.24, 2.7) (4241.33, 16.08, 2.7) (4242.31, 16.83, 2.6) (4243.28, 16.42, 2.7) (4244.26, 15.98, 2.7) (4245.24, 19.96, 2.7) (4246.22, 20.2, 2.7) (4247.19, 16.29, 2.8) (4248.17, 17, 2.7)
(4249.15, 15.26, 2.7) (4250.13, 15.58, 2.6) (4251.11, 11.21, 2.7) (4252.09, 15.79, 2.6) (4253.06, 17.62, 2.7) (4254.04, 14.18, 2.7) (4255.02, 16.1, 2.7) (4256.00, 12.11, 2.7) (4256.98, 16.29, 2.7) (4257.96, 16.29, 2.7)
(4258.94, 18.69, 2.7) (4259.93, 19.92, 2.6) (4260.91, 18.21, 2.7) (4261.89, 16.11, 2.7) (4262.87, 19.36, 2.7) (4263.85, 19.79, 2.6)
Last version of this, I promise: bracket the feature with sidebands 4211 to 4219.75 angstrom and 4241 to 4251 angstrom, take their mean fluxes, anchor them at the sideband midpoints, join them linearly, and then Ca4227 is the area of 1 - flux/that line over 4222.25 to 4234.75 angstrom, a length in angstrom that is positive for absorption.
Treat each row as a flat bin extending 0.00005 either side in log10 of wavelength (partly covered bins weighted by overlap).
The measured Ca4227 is 1.1 angstrom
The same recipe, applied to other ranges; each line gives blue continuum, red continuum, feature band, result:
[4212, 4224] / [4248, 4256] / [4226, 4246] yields 0.0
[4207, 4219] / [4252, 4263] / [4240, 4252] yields 0.3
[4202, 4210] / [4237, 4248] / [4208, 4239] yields -0.7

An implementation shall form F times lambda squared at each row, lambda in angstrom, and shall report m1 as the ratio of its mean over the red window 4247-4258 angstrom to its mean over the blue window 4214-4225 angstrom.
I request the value 0.87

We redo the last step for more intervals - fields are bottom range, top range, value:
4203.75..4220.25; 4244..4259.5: 0.95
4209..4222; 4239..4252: 0.92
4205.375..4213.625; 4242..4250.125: 1.05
